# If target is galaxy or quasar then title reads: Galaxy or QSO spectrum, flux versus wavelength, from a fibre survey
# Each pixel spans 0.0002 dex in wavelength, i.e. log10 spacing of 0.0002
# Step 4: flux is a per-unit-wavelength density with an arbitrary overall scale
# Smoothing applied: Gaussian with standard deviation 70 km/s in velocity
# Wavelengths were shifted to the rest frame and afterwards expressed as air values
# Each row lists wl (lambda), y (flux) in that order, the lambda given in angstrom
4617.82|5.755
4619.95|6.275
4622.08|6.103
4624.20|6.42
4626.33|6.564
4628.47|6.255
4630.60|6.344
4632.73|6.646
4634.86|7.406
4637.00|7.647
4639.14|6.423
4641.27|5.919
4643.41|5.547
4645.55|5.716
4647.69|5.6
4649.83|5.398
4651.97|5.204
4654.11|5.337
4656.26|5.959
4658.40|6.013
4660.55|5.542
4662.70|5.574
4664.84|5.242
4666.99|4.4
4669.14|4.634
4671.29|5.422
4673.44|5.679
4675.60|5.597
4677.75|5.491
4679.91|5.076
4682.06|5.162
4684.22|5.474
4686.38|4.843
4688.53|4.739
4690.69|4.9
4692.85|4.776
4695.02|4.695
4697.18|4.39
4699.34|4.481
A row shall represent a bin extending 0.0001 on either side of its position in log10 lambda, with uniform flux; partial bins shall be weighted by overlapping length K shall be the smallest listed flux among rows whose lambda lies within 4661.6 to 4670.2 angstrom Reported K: 4.4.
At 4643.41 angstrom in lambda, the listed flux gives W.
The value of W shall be 5.547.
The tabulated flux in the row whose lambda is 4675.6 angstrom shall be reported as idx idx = 5.597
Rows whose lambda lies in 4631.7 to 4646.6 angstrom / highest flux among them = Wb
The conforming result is 7.647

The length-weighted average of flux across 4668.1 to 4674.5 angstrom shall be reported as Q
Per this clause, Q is 5.25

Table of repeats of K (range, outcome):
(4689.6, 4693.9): 4.776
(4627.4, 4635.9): 6.255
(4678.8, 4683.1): 5.076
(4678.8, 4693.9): 4.739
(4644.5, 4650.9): 5.398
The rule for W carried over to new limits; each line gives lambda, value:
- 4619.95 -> 6.275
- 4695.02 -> 4.695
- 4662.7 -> 5.574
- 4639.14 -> 6.423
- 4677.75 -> 5.491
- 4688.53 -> 4.739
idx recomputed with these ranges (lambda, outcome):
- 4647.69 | 5.6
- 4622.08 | 6.103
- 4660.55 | 5.542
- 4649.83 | 5.398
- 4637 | 7.647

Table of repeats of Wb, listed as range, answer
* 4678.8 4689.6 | 5.474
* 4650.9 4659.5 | 6.013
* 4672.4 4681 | 5.679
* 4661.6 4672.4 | 5.574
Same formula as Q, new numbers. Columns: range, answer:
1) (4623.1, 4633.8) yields 6.45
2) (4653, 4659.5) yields 5.76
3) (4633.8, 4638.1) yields 7.5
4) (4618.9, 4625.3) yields 6.27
